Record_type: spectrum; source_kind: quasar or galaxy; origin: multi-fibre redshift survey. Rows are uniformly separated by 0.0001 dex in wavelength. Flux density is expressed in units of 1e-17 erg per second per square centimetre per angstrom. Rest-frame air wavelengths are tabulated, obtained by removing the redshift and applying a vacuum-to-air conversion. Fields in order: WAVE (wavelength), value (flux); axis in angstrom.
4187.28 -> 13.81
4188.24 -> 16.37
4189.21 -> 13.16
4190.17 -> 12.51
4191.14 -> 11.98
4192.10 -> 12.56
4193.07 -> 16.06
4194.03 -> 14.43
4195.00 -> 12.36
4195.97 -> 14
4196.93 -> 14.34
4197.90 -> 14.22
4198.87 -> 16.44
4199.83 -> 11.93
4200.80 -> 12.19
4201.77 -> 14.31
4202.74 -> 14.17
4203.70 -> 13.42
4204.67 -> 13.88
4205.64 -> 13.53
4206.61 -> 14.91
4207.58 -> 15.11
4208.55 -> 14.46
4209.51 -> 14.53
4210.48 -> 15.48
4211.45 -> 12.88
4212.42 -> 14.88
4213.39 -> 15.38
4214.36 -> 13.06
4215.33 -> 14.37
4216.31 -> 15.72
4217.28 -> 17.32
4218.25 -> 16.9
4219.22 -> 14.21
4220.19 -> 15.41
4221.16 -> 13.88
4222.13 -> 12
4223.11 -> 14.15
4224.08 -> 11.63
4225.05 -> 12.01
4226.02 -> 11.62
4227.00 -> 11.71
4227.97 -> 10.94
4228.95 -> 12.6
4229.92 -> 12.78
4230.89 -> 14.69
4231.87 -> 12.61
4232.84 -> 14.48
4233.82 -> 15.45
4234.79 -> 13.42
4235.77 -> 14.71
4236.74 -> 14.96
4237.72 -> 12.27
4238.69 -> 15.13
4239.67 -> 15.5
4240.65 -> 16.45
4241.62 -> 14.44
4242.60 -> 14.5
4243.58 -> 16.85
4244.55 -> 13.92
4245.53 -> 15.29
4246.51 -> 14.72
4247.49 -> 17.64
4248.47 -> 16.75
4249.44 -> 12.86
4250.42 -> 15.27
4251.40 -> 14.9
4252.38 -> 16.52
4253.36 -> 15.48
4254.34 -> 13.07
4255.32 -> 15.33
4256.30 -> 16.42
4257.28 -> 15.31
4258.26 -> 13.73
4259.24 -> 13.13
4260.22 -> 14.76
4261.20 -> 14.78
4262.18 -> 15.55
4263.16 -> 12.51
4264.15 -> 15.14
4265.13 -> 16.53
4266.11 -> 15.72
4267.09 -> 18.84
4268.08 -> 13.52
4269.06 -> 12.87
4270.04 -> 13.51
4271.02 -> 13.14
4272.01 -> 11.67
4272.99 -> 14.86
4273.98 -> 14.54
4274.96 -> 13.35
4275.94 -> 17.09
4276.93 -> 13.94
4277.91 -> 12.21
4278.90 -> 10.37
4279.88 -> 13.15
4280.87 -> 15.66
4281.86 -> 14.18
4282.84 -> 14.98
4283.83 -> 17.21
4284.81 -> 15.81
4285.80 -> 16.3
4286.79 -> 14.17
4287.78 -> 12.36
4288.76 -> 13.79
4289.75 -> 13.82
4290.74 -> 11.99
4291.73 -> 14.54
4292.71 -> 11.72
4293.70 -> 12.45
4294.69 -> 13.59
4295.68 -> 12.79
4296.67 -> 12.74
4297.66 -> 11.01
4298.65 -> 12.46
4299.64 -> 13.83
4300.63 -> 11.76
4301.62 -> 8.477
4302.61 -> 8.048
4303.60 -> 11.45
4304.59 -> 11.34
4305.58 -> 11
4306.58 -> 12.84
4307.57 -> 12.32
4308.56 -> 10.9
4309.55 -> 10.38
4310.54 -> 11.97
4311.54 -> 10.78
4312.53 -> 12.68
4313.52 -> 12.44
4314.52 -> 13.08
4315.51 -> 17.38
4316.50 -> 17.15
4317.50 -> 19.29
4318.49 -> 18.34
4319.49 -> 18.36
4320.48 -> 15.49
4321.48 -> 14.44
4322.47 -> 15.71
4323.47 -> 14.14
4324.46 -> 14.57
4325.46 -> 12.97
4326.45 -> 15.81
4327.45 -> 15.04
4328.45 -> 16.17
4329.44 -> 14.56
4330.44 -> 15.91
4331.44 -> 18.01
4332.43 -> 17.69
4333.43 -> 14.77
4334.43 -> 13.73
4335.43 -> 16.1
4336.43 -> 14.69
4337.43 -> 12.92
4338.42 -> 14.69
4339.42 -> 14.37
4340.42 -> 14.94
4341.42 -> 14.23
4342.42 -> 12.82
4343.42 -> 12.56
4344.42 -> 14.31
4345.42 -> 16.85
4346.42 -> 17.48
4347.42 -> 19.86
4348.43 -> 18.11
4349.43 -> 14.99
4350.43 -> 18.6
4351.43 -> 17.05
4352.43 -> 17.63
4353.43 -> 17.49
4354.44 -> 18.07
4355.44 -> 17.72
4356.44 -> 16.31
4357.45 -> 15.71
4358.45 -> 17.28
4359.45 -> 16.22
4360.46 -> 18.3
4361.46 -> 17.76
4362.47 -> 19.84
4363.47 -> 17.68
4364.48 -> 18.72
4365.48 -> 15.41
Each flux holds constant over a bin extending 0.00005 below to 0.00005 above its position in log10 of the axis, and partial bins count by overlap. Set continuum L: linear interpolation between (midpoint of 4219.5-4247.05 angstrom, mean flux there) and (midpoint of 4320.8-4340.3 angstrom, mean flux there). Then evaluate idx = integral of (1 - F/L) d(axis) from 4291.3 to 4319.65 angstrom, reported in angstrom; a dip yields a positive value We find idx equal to 3.6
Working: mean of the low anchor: 13.9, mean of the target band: 12.9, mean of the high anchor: 15.1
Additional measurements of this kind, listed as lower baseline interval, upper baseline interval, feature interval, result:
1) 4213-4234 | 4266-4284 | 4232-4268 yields -2.8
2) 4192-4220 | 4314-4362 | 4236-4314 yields 7.3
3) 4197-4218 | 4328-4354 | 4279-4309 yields 4.8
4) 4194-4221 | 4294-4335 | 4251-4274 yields -0.9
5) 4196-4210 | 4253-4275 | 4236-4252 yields -0.8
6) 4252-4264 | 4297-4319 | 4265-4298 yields -0.4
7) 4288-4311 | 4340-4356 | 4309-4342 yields -1.4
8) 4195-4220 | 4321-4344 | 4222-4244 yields 1.2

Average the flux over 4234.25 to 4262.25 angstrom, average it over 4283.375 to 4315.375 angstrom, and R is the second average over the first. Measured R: 0.8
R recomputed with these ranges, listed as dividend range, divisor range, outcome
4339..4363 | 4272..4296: 1.19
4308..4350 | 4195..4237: 1.08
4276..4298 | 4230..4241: 0.95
